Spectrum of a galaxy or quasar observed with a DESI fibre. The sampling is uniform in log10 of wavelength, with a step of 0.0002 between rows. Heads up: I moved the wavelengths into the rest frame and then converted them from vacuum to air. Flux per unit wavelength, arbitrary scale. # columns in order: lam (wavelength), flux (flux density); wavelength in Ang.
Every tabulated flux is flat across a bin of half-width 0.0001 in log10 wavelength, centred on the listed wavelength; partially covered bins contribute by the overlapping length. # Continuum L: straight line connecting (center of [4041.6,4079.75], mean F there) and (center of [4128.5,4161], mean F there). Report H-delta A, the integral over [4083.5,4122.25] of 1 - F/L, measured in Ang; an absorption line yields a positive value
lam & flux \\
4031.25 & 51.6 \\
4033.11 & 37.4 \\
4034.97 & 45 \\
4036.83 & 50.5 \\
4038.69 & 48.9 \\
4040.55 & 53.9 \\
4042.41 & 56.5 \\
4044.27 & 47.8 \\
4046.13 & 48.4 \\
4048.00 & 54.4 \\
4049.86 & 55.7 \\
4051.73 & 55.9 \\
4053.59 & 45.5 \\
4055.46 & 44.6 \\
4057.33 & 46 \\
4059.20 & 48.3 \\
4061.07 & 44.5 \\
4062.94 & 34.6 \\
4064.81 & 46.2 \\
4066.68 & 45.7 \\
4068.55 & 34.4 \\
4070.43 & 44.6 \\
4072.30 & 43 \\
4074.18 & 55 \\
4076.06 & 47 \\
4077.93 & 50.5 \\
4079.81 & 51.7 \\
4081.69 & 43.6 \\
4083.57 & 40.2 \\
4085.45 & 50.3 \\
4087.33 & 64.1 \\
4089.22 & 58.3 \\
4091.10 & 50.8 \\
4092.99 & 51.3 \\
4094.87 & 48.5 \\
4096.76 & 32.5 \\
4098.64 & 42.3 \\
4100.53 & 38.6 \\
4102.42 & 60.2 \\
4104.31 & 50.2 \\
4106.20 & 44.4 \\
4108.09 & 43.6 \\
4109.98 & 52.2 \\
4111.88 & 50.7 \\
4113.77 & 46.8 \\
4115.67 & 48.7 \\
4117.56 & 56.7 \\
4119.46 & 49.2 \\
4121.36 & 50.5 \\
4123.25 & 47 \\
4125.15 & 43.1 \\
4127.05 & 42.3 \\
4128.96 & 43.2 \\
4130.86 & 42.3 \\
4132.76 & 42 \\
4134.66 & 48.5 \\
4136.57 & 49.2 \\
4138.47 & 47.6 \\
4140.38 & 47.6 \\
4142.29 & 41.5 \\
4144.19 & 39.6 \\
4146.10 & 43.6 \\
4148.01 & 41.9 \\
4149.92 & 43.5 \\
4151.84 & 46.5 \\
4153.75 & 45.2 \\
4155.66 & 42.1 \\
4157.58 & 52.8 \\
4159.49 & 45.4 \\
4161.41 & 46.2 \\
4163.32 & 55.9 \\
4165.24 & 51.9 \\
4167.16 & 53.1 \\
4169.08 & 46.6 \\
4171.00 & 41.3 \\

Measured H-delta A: -2.6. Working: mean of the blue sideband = 47.5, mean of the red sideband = 44.9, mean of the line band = 49.2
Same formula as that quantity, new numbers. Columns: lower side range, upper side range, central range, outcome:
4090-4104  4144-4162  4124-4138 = 0.3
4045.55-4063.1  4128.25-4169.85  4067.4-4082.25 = 0.5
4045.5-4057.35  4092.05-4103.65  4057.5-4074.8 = 1.8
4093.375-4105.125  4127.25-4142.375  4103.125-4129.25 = -1.4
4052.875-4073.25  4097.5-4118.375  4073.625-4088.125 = -1.5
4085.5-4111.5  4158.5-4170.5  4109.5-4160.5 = 3.2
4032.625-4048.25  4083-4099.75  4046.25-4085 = 1.9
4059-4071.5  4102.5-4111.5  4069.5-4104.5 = -2.1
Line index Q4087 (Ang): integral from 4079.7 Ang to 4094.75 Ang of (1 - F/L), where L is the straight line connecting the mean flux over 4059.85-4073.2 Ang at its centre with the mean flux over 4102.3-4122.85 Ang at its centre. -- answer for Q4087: -1.8 Ang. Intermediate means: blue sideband 42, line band 51.1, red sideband 49.8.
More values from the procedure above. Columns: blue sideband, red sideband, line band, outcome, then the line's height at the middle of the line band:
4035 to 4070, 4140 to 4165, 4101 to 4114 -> -0.8 Ang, 46.6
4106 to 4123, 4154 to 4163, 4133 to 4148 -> 1.0 Ang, 48.1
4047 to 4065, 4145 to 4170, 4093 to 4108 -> 0.6 Ang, 47.4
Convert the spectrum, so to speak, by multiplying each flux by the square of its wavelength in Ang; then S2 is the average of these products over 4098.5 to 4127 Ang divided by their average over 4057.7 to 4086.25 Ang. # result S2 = 1.09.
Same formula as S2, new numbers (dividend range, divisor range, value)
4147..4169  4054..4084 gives 1.10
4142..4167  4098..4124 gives 0.97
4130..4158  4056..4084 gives 1.03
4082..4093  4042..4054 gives 1.02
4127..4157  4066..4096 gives 0.94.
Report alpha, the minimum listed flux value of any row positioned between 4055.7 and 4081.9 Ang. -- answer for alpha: 34.4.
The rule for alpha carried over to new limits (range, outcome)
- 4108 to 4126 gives 43.1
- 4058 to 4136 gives 32.5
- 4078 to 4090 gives 40.2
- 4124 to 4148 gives 39.6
